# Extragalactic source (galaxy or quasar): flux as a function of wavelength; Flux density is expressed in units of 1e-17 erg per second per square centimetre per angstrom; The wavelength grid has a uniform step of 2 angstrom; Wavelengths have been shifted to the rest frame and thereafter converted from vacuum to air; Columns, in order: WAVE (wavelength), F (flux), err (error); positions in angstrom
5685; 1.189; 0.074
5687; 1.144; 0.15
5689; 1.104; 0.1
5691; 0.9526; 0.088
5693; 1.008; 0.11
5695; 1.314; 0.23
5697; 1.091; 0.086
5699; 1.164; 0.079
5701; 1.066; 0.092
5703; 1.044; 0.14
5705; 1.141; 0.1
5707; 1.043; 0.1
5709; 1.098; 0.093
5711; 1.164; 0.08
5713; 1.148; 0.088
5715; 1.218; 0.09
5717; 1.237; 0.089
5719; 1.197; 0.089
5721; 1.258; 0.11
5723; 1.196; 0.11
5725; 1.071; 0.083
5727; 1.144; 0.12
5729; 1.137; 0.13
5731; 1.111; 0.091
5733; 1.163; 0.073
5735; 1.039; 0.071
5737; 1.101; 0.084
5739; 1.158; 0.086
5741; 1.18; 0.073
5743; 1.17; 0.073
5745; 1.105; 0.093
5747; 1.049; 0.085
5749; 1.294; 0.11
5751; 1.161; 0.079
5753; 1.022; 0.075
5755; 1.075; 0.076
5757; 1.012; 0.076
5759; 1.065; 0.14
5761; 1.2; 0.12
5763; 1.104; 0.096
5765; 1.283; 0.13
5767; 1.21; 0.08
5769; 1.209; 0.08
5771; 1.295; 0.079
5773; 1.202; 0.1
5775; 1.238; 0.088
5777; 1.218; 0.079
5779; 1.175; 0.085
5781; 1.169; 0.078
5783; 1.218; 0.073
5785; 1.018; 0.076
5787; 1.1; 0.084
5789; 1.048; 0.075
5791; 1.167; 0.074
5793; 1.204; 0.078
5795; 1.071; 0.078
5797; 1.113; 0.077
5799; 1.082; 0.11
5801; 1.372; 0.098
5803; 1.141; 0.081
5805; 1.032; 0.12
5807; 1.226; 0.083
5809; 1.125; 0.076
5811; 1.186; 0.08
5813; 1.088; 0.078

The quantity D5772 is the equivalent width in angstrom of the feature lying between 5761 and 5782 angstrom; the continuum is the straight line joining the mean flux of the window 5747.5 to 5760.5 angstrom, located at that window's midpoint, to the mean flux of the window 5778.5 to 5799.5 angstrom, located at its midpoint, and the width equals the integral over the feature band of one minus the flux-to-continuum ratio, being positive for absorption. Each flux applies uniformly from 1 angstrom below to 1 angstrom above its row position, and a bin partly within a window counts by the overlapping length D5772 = -1.78 angstrom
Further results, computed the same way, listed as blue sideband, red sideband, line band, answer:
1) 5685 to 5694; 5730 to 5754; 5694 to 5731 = -1.9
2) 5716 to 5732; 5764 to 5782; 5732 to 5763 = 2.0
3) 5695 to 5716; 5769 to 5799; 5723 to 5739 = 0.3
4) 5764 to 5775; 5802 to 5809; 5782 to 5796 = 0.7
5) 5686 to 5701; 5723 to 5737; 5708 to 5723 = -1.0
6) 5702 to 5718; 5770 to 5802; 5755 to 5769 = 0.2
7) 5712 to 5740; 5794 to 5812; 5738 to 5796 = 0.0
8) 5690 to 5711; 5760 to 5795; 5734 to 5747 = 0.2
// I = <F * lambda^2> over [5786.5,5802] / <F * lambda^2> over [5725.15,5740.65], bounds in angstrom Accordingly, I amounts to 1.04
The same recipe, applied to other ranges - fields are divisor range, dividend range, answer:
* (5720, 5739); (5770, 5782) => 1.09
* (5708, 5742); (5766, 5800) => 1.03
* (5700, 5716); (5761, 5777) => 1.12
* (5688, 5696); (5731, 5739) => 1.03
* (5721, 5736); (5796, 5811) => 1.05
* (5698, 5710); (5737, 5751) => 1.07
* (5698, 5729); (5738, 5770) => 1.01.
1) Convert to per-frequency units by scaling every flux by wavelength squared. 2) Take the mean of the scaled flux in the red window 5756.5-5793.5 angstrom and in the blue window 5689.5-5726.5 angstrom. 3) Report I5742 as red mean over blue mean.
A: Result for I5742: 1.1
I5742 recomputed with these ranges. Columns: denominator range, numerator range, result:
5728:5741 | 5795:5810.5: 1.05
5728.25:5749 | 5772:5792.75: 1.04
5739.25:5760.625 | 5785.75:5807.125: 1.03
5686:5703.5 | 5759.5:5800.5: 1.09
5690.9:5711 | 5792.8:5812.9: 1.08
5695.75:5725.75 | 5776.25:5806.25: 1.03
